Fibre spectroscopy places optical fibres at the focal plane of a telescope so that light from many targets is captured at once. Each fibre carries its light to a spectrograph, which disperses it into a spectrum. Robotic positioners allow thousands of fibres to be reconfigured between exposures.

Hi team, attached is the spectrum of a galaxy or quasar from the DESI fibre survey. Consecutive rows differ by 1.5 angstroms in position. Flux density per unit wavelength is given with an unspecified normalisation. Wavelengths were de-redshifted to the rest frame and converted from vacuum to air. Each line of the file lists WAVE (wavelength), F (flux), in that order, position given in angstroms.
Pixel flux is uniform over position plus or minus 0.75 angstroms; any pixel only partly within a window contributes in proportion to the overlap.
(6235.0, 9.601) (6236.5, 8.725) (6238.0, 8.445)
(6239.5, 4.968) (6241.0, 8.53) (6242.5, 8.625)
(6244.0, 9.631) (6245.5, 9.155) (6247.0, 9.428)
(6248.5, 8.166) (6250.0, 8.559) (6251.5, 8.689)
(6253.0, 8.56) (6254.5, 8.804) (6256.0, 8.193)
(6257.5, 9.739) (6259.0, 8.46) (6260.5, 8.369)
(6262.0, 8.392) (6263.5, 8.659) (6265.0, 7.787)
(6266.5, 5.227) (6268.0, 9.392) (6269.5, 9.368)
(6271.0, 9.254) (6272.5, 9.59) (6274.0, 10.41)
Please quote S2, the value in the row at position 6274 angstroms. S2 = 10.41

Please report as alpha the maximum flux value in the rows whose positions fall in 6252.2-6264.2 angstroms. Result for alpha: 9.739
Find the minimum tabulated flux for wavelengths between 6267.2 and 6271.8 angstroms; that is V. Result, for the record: 9.254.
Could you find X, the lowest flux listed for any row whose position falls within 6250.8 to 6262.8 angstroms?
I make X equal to 8.193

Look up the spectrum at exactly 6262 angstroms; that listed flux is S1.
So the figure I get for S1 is 8.392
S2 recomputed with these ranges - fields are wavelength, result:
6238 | 8.445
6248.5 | 8.166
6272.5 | 9.59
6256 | 8.193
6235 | 9.601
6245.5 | 9.155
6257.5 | 9.739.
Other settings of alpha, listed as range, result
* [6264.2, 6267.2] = 7.787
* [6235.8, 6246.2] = 9.631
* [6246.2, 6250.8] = 9.428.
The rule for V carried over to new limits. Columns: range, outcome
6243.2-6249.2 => 8.166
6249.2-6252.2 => 8.559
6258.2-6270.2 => 5.227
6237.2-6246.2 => 4.968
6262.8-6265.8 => 7.787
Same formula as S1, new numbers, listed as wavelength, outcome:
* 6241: 8.53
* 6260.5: 8.369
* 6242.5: 8.625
